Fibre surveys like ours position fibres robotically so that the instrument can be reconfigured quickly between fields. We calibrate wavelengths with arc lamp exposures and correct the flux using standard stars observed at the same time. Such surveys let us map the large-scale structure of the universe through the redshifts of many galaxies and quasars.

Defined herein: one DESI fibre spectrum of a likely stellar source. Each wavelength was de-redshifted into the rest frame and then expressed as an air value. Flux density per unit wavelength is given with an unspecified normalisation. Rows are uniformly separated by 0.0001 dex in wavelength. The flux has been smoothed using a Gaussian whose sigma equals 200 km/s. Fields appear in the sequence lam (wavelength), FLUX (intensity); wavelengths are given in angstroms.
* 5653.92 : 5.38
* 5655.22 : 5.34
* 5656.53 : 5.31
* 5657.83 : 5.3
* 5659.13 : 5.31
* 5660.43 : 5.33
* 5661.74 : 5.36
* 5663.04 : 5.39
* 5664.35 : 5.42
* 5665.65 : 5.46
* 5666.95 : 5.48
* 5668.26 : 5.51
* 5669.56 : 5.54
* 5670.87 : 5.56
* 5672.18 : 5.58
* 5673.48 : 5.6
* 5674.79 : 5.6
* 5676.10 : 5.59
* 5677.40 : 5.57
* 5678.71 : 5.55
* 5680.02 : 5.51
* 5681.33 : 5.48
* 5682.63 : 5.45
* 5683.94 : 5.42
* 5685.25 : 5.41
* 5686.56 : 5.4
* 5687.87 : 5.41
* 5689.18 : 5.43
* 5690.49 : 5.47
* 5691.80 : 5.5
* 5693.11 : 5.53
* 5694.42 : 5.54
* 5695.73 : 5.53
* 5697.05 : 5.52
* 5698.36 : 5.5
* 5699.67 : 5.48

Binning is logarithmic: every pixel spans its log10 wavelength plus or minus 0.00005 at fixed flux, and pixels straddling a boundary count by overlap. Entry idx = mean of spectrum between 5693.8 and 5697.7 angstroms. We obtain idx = 5.52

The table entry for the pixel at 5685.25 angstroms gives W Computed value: 5.41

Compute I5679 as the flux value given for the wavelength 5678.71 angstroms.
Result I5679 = 5.55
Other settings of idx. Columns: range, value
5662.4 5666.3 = 5.42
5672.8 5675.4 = 5.61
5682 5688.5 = 5.41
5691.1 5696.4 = 5.52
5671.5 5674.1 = 5.59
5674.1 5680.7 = 5.56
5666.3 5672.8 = 5.53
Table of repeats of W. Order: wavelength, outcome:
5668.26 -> 5.51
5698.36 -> 5.5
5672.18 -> 5.58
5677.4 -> 5.57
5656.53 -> 5.31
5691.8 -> 5.5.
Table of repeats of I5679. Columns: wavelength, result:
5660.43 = 5.33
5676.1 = 5.59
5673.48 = 5.6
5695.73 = 5.53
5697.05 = 5.52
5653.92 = 5.38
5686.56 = 5.4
